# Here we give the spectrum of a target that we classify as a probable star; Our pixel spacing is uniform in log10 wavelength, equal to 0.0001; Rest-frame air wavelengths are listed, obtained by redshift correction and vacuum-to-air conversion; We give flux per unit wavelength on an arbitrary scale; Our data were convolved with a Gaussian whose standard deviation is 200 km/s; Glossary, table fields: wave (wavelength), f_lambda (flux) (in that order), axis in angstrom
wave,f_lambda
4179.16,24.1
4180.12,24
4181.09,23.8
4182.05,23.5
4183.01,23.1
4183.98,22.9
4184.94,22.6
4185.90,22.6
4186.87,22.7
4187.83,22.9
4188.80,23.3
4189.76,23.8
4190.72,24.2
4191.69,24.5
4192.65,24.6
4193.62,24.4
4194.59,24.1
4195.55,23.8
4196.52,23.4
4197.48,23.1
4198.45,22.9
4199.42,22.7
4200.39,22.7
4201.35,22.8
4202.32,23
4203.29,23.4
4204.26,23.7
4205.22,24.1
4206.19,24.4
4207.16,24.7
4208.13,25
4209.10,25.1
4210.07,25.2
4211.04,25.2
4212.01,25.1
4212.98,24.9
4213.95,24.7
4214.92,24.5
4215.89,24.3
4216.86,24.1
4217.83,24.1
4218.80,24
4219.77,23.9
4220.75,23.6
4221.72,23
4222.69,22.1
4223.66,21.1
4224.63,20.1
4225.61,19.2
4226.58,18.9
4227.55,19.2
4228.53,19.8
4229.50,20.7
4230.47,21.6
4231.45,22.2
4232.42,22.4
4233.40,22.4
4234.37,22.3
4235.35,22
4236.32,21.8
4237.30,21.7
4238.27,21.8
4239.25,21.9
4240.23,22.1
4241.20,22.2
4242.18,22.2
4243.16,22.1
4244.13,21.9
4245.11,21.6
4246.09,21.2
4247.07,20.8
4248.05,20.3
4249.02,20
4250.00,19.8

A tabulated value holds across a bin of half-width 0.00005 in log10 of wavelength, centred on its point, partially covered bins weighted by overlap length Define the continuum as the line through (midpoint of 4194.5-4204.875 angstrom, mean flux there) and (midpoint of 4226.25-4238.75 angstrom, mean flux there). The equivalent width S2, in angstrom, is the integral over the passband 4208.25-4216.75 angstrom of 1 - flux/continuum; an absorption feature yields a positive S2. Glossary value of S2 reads -0.9 angstrom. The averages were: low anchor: 23.2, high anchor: 21.3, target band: 24.8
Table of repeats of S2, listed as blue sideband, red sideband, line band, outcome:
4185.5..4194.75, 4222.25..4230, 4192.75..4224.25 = -2.9 angstrom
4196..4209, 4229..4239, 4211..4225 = -0.5 angstrom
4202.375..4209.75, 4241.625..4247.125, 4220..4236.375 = 1.0 angstrom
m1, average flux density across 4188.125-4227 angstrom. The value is 23.5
